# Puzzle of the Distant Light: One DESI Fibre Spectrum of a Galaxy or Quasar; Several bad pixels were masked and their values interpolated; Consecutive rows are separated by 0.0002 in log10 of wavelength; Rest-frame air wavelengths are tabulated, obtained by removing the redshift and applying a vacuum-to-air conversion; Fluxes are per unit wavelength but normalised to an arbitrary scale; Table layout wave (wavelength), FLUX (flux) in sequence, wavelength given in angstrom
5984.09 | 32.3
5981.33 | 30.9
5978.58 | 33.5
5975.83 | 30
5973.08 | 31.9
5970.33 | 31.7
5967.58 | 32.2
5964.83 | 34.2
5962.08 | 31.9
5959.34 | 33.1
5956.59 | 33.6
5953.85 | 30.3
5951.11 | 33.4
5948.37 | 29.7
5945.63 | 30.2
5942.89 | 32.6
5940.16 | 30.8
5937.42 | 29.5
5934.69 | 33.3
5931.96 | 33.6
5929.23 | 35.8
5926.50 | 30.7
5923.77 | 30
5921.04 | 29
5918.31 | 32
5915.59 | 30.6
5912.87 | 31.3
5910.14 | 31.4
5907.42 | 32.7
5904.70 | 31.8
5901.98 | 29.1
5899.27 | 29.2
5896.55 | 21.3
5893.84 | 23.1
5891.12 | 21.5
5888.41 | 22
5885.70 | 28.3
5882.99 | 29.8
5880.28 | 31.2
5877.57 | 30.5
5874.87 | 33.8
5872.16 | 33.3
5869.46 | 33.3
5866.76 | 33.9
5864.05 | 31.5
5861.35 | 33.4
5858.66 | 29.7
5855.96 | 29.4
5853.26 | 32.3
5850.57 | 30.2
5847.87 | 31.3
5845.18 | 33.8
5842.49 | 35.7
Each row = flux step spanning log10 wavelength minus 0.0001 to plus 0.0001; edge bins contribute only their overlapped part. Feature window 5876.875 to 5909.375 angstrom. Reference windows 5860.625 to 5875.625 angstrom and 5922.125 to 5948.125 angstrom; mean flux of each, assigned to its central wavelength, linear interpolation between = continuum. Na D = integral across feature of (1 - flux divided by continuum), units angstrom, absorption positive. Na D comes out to 5.0 angstrom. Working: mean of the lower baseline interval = 33.1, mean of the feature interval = 27.6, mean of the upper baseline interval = 31.7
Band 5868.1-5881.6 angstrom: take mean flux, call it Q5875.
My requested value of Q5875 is 32.4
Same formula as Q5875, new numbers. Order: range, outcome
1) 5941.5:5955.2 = 31.2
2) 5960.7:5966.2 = 33.1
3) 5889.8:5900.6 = 23.8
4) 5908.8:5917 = 31.1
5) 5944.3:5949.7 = 29.9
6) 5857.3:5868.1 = 32.1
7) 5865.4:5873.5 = 33.5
